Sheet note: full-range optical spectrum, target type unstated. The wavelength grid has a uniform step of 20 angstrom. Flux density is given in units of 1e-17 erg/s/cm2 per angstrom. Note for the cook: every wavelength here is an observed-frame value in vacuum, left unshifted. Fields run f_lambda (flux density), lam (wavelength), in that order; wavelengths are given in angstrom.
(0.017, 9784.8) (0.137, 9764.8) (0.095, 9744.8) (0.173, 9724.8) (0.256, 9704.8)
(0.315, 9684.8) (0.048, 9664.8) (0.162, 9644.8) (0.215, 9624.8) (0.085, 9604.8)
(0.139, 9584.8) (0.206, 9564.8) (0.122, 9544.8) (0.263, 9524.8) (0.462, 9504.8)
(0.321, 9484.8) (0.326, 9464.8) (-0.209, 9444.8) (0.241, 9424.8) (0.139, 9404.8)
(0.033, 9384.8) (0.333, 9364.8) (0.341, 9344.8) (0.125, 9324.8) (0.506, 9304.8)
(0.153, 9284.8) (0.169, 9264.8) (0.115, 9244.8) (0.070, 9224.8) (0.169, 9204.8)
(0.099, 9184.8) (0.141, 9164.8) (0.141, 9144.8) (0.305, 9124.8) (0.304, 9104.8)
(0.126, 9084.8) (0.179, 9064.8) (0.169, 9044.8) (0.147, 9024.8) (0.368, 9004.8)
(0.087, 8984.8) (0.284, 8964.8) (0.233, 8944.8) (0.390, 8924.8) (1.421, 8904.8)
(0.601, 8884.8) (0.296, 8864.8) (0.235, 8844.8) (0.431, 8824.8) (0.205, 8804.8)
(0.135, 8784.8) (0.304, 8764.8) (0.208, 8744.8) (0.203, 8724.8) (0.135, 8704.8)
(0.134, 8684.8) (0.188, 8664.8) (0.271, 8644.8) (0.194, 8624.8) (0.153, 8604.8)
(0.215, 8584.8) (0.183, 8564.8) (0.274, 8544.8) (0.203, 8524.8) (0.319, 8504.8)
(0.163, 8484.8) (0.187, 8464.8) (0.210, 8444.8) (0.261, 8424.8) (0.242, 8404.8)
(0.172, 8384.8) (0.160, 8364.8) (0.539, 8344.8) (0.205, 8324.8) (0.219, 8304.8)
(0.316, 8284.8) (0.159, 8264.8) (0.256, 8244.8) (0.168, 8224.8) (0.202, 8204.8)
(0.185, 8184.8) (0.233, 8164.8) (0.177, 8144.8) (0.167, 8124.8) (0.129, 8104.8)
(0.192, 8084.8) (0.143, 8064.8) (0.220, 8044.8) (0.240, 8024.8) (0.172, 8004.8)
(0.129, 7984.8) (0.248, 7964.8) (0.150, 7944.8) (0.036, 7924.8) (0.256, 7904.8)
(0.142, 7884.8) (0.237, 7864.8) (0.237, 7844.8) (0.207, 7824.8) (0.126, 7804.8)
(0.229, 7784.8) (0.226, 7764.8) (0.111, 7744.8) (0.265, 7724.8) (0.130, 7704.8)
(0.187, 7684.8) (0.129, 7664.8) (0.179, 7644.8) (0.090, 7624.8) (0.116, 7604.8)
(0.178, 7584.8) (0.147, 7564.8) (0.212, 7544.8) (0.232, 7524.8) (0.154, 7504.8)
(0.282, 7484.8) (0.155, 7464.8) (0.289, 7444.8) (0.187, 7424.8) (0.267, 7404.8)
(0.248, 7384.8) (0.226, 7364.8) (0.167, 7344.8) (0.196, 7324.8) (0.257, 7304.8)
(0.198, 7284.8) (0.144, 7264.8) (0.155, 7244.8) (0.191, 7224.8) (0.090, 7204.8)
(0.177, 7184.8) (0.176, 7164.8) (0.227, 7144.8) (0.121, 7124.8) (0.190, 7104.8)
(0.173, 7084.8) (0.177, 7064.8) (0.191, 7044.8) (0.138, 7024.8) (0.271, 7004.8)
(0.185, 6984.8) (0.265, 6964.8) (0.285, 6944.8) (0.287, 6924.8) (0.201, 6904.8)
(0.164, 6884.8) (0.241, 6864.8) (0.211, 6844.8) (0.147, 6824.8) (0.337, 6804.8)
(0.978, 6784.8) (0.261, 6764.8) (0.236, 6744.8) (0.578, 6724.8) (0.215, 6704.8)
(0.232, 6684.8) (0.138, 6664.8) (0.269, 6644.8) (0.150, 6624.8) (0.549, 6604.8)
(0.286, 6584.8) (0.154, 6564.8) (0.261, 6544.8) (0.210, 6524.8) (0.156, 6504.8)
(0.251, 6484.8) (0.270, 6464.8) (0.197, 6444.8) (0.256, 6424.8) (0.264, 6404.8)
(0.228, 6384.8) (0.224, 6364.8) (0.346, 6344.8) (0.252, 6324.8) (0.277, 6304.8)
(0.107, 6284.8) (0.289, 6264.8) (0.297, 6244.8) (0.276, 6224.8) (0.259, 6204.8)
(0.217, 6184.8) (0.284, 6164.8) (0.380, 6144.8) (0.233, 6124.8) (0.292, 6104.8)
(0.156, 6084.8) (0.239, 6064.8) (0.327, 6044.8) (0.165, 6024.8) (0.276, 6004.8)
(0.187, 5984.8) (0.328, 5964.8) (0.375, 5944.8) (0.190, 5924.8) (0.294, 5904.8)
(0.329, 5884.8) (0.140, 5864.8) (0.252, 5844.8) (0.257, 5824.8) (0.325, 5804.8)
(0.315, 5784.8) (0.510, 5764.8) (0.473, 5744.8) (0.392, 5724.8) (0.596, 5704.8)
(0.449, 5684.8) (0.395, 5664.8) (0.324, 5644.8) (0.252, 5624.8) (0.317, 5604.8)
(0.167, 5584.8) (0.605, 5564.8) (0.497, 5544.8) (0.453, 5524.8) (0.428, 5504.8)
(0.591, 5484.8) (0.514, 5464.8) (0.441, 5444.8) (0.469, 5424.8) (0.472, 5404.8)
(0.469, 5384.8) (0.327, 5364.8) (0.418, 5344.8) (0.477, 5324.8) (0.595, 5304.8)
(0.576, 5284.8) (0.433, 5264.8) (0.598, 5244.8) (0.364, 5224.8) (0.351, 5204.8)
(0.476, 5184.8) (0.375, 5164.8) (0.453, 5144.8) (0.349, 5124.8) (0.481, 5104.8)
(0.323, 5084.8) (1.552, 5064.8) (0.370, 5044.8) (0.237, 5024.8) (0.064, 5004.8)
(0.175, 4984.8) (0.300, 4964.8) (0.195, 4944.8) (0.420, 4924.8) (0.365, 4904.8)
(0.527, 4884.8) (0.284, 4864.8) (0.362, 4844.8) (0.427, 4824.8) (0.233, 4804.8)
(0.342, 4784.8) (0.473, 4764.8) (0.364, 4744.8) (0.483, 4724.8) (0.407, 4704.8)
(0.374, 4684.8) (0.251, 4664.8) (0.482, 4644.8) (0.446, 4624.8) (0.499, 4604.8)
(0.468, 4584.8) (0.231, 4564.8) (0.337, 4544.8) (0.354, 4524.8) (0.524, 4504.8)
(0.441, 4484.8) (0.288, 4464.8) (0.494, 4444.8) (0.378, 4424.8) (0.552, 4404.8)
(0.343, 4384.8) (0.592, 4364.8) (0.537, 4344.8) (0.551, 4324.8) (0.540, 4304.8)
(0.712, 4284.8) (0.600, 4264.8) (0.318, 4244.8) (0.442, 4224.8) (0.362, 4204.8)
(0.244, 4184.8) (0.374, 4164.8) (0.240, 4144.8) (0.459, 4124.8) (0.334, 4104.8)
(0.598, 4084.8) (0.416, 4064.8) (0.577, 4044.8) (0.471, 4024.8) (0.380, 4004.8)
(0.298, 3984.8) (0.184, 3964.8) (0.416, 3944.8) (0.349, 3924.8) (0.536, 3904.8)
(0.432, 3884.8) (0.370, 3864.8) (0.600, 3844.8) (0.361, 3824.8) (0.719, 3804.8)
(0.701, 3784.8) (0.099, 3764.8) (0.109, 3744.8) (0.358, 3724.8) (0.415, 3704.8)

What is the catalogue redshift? 0.36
